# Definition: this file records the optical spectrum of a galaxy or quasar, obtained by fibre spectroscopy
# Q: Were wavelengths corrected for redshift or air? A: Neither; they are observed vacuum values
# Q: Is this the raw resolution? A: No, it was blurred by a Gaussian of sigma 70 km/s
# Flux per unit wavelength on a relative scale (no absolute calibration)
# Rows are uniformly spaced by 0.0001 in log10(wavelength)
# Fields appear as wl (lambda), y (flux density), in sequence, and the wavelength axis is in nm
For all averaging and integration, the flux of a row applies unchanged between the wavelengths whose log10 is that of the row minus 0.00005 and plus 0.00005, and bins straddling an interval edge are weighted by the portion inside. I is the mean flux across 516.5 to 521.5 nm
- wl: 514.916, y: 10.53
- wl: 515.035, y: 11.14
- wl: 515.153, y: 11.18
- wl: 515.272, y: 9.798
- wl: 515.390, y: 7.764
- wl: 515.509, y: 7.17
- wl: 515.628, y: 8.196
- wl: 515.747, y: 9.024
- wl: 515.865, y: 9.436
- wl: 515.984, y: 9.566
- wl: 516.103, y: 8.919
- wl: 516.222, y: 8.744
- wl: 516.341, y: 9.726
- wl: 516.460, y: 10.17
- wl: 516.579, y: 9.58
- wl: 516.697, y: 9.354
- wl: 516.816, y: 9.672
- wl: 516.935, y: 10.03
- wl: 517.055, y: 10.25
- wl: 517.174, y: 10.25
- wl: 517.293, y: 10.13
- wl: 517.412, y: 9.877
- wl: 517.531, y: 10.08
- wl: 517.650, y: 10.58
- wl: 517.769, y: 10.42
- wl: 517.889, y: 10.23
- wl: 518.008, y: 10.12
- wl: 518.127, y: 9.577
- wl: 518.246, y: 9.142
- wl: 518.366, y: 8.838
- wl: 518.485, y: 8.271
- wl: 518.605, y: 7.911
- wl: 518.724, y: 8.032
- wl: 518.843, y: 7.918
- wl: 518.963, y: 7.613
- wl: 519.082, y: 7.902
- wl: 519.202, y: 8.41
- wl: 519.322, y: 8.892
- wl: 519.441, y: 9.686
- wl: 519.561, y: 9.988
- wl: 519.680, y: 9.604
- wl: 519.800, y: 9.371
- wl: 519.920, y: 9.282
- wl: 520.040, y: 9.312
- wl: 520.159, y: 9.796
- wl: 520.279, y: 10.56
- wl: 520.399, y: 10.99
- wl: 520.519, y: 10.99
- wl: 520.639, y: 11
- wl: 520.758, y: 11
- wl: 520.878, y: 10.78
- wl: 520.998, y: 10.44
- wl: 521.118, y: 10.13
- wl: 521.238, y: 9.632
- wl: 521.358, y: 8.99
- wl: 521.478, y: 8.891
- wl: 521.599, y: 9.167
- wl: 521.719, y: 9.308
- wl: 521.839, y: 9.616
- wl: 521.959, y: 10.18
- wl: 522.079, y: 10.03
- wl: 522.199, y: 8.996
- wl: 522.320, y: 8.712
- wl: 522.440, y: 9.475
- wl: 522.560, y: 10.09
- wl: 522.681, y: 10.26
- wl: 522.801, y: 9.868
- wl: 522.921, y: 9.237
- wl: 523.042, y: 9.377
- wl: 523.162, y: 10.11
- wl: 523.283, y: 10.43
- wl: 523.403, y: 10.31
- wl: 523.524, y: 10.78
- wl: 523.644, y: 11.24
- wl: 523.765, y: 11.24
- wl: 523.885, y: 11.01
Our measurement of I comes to 9.62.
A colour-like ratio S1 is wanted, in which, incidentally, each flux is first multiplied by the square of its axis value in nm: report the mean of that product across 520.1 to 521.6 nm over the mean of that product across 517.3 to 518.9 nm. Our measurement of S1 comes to 1.1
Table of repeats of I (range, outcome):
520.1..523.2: 9.91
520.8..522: 9.72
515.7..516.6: 9.39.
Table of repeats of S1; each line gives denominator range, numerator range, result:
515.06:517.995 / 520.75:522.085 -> 1.04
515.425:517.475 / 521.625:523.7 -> 1.08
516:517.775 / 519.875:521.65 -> 1.04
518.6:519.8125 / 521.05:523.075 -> 1.11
